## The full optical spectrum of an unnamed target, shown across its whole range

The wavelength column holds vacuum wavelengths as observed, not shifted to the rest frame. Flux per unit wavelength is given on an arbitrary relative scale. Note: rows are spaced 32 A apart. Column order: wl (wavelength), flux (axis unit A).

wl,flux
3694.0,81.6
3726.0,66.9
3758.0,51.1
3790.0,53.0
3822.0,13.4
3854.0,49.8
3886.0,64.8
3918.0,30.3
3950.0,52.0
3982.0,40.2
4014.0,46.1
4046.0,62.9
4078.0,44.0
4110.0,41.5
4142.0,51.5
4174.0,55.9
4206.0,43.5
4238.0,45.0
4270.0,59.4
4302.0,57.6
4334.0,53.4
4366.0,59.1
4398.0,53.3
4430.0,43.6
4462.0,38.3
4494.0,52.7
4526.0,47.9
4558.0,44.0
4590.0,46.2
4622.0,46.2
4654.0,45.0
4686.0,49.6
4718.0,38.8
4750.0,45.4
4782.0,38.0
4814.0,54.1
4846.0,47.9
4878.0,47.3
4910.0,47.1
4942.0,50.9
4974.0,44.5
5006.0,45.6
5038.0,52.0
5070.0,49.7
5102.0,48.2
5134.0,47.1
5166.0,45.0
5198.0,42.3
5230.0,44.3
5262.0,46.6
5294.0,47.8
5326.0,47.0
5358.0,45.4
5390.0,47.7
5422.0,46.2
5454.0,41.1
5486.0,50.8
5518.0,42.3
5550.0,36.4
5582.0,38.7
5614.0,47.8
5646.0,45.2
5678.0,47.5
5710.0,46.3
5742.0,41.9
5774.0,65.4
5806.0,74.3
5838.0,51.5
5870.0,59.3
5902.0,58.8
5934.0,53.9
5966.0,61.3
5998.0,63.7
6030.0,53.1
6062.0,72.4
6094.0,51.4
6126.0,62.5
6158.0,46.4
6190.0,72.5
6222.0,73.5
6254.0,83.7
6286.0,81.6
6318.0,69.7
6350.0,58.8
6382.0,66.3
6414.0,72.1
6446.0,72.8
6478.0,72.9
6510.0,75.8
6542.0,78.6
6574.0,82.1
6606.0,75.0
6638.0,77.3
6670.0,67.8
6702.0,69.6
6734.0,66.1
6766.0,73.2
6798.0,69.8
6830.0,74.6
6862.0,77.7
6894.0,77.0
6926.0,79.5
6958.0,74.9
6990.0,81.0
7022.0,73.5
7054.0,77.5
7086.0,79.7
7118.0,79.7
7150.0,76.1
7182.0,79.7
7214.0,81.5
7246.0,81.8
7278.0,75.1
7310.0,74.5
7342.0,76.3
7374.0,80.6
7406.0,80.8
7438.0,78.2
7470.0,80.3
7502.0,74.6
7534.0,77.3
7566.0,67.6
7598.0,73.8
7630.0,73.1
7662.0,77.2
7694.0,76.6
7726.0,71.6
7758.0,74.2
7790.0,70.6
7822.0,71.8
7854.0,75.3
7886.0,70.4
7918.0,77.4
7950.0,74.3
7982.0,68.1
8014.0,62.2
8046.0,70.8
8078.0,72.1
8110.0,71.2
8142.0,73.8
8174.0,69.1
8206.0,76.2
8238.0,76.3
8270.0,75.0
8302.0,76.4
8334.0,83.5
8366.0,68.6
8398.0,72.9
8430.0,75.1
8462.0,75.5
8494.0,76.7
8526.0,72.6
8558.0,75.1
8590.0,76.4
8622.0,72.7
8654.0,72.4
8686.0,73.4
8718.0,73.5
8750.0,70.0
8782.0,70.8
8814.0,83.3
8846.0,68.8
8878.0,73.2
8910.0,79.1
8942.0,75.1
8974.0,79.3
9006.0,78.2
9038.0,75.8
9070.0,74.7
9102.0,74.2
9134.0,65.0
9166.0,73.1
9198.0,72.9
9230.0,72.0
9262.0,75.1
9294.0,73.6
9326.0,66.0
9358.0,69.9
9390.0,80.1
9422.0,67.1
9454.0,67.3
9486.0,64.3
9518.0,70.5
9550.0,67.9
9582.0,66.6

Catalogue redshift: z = 0.55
